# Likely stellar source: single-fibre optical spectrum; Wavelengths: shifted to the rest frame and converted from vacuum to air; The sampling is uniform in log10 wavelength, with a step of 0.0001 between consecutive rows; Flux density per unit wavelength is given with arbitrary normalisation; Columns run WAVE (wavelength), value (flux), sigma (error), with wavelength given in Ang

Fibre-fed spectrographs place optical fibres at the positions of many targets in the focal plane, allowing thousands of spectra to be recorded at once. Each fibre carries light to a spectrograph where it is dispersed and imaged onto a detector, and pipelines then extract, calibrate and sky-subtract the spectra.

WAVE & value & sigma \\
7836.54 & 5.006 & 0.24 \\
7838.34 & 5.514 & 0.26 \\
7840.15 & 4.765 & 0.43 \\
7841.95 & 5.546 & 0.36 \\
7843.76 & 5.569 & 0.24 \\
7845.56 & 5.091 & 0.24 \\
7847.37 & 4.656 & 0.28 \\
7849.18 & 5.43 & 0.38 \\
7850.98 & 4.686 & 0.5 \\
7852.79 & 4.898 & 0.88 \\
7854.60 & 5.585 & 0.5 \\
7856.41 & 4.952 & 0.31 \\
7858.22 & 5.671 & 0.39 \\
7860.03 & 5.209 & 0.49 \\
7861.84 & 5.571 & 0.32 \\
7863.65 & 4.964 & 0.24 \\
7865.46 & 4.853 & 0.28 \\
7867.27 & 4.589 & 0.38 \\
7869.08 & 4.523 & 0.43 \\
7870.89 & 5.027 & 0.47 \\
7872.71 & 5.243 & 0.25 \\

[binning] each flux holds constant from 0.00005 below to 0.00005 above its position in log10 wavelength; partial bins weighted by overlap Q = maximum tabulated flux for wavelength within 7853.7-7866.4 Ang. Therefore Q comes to 5.671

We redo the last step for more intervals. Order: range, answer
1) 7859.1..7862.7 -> 5.571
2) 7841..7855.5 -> 5.585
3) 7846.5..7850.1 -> 5.43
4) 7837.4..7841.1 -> 5.514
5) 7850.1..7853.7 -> 4.898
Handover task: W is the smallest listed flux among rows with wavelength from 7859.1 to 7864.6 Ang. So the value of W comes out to 4.964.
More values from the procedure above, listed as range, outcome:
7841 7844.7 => 5.546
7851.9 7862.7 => 4.898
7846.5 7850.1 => 4.656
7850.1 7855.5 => 4.686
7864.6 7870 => 4.523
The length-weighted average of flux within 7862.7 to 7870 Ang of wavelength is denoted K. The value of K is 4.74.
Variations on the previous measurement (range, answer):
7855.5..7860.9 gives 5.28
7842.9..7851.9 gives 5.09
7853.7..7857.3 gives 5.27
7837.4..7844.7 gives 5.35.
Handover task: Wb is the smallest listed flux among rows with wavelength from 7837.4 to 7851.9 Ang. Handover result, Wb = 4.656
